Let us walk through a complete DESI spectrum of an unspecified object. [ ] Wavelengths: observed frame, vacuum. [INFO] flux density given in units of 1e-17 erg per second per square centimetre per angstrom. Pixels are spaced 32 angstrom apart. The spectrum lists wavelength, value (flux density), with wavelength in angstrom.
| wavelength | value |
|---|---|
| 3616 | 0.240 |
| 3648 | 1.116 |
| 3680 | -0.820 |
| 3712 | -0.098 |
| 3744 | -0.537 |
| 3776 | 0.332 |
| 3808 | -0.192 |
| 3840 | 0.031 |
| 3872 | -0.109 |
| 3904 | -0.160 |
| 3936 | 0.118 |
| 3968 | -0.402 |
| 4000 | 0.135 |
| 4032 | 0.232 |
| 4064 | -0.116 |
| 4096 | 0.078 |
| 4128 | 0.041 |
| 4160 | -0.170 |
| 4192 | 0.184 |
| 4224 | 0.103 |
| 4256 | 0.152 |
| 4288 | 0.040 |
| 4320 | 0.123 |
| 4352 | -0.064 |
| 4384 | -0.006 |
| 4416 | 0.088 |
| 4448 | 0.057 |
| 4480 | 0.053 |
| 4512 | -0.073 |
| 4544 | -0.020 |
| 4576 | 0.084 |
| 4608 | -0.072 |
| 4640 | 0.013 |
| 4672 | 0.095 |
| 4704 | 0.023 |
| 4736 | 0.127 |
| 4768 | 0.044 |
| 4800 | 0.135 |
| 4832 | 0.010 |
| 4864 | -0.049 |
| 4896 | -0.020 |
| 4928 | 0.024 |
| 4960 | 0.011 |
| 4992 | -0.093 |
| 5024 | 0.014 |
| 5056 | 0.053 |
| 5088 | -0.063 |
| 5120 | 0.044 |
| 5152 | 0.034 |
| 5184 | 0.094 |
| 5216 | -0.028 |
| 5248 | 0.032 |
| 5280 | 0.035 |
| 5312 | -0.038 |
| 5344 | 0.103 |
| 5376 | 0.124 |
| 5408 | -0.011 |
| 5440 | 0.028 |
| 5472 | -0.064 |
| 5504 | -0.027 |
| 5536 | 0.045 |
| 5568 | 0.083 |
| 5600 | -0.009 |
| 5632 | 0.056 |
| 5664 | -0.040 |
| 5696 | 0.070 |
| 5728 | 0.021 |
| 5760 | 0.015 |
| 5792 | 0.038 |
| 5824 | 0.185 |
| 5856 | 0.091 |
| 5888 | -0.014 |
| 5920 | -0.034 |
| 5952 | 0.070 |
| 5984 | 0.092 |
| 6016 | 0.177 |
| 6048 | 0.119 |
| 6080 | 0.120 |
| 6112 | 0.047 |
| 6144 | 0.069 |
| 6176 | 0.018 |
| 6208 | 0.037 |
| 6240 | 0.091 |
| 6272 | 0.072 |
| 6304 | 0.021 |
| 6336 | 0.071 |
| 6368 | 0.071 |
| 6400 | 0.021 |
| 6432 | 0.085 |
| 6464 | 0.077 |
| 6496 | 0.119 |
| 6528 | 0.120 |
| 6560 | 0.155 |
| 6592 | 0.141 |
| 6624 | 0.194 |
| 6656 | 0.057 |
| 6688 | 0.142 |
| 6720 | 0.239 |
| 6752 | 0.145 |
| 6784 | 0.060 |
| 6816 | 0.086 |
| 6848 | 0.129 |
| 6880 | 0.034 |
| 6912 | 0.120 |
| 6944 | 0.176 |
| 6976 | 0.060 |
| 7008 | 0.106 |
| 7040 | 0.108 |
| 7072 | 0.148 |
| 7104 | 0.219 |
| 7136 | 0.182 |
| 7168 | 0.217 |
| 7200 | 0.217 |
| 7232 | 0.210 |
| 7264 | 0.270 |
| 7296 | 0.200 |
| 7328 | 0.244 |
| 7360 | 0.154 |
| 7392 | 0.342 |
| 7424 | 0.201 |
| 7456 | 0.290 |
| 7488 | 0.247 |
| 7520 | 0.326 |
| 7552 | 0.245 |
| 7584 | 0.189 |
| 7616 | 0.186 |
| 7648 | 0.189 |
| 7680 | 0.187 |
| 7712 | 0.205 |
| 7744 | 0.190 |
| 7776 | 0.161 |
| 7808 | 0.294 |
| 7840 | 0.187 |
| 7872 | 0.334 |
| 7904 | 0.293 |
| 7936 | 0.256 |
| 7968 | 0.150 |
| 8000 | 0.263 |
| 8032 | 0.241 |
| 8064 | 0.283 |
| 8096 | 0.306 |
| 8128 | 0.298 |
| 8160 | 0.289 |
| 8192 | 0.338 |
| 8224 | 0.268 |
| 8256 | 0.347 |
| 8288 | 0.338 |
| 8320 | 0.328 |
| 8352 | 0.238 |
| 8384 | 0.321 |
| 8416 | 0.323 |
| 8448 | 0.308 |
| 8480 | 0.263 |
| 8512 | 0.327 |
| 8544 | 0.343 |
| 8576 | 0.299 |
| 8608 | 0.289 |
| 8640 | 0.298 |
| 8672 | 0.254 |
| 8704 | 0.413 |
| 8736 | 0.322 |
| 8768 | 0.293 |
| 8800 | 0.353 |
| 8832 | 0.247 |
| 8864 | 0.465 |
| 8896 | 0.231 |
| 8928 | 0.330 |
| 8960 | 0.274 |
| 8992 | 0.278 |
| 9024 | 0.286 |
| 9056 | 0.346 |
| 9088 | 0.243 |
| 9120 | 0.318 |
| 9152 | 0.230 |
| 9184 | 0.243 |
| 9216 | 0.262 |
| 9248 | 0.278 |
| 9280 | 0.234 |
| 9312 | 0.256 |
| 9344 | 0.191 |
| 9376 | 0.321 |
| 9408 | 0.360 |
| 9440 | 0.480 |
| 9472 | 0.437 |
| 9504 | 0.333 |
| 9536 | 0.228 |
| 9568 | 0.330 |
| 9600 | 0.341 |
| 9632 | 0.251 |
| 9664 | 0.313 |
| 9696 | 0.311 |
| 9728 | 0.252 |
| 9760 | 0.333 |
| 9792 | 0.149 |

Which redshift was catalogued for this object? 0.772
